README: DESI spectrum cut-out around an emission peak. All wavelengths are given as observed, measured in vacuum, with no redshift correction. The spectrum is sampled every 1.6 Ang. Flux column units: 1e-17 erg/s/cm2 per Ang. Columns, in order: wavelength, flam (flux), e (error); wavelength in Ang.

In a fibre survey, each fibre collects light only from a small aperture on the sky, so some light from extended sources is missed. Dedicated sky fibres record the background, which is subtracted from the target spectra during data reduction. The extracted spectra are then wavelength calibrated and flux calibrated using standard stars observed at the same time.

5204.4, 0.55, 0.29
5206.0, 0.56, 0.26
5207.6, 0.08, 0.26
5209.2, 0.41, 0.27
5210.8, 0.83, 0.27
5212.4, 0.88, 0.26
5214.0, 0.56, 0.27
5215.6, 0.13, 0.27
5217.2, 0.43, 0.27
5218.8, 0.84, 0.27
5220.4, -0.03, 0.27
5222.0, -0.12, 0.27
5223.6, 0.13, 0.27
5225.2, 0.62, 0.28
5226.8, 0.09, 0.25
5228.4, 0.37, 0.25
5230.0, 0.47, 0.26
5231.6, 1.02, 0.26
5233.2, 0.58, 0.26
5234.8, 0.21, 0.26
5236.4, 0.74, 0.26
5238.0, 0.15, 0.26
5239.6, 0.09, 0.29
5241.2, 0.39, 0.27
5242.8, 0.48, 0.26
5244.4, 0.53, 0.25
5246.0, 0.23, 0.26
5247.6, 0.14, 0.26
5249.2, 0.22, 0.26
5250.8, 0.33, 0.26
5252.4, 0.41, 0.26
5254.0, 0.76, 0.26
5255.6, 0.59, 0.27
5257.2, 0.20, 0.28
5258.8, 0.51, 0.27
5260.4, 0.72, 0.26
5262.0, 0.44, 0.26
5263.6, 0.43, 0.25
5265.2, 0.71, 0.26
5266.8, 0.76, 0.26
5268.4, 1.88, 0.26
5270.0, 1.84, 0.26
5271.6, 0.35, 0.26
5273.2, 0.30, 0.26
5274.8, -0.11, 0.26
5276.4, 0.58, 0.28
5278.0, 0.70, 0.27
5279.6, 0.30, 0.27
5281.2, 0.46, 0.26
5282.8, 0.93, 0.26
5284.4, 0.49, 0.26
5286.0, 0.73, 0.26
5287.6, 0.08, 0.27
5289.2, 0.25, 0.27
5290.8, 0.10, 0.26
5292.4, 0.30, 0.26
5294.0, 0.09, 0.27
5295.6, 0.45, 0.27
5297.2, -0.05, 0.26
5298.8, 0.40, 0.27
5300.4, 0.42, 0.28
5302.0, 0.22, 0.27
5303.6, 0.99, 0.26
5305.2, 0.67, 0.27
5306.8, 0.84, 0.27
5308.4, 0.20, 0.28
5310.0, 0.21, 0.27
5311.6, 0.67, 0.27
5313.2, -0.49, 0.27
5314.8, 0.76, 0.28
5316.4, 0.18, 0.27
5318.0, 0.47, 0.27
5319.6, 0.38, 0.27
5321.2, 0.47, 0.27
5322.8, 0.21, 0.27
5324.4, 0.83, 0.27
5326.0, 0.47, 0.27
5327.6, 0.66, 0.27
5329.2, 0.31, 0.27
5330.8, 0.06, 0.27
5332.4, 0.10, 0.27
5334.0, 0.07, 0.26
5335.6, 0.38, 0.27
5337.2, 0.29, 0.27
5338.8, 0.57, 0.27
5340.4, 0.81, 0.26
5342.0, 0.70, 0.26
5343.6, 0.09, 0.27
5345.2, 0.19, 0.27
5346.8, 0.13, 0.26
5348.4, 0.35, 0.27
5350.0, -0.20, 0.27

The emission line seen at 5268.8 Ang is H-beta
